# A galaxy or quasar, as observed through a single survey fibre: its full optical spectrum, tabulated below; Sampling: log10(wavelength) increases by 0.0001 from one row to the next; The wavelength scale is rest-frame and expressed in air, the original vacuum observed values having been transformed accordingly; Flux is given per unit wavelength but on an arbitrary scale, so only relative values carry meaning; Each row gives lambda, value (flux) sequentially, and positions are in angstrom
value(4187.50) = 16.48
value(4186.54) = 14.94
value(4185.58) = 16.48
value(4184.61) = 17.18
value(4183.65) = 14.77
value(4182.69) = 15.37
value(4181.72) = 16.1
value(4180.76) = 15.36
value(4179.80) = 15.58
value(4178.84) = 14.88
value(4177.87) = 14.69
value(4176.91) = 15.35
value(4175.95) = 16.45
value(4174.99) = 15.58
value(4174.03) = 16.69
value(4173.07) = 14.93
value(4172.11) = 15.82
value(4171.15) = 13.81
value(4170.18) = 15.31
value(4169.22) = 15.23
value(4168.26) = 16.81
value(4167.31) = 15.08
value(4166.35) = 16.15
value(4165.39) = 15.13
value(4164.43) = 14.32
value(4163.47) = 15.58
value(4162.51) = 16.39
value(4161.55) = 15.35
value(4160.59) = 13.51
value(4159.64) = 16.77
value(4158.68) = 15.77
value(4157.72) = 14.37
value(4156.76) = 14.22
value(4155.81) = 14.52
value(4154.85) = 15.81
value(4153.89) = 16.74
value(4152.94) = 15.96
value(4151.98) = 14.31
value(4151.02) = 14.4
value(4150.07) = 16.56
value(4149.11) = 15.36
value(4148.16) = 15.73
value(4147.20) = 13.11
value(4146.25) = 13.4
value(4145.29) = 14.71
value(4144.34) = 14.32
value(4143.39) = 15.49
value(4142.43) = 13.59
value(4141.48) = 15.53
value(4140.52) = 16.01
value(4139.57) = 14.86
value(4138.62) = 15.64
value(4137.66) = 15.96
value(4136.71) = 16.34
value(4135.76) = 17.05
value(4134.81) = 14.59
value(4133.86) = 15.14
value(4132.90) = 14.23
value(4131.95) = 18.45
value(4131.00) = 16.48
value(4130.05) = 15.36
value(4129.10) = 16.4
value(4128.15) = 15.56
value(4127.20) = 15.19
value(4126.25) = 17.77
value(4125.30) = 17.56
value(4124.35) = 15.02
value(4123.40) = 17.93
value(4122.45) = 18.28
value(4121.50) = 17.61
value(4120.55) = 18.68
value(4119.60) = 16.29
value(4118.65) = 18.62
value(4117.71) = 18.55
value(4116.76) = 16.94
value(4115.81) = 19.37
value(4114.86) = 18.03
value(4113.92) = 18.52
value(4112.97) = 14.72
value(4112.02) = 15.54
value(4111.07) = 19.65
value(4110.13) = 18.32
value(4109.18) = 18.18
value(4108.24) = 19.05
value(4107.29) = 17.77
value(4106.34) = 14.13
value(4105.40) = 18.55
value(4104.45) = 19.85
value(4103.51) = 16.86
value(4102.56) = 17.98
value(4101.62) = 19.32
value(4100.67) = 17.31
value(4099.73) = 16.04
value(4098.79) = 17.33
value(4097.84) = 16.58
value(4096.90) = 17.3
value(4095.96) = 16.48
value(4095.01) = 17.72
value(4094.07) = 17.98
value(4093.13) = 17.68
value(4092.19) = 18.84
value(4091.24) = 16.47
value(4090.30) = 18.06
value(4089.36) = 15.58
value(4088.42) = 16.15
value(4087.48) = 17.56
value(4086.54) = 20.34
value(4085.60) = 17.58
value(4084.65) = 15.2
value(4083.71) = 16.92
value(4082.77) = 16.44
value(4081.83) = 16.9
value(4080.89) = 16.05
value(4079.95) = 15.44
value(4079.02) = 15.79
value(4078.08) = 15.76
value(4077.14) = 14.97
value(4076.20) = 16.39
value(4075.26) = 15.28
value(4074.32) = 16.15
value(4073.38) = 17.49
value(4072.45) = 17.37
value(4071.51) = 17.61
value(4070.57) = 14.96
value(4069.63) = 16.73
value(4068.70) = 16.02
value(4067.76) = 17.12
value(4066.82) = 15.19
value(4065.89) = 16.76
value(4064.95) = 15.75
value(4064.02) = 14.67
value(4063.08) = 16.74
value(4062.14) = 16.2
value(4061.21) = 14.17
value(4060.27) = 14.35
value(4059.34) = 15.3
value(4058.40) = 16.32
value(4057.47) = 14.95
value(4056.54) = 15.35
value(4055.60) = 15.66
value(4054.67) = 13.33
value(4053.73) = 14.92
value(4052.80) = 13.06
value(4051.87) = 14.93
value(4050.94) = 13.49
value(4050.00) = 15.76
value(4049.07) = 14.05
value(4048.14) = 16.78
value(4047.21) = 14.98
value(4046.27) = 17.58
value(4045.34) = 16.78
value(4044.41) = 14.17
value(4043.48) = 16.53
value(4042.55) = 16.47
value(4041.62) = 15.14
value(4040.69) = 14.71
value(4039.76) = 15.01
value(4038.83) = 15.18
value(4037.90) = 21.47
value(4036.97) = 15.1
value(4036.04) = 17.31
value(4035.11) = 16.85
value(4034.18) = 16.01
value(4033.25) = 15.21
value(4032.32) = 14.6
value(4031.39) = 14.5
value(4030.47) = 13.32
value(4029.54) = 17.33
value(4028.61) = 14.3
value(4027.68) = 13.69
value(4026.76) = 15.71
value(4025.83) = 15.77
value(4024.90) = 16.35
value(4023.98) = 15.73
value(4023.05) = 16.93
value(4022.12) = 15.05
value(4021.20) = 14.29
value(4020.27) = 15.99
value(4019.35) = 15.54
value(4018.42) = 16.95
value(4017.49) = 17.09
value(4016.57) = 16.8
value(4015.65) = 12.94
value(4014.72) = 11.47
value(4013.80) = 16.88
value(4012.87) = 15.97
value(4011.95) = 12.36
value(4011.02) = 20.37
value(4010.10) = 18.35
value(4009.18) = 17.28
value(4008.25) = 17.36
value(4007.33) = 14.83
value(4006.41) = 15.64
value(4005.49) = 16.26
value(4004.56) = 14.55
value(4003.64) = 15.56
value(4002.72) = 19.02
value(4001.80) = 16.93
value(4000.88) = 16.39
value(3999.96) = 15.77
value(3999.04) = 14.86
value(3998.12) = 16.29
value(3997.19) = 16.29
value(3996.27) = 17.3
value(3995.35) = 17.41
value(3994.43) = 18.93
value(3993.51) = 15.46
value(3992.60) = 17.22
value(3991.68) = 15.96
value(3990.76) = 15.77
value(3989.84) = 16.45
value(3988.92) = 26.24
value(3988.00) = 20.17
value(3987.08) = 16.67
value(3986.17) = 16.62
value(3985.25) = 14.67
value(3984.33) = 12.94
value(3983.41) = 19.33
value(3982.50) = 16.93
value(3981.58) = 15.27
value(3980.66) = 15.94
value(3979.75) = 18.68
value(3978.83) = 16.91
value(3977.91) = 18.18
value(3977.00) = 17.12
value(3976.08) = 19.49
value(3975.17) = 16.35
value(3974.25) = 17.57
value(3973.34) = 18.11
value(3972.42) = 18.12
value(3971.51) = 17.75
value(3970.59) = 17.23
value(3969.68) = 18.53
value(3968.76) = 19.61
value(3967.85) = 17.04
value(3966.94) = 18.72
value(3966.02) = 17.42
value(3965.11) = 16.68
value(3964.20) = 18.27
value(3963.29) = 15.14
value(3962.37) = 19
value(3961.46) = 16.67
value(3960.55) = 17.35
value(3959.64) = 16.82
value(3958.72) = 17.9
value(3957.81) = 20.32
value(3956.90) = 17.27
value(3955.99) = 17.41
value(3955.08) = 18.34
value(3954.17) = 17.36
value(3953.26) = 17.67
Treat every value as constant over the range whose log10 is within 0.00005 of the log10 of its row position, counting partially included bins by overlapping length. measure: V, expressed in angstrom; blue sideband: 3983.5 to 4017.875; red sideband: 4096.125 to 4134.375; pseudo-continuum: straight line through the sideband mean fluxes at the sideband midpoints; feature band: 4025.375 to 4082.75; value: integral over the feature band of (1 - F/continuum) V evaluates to 4.1 angstrom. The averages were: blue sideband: 16.5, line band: 15.7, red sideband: 17.3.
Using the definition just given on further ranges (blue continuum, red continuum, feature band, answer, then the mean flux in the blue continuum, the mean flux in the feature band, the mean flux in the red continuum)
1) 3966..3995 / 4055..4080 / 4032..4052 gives 0.6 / 17.5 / 15.8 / 15.9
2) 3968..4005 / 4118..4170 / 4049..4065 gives 1.6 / 17.2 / 14.9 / 15.7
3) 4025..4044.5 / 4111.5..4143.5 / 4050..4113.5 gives -1.5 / 15.7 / 16.5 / 16.5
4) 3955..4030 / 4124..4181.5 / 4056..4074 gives 0.3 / 16.8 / 16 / 15.4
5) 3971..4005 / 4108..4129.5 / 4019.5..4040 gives 1.8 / 17.1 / 15.7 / 17.5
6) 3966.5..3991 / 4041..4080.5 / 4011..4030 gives 1.3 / 17.7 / 15.5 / 15.6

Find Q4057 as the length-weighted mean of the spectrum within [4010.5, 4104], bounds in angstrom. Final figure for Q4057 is 16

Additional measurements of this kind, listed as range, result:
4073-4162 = 16.5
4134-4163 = 15.2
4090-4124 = 17.7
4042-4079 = 15.6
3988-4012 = 17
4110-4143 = 16.7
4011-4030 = 15.5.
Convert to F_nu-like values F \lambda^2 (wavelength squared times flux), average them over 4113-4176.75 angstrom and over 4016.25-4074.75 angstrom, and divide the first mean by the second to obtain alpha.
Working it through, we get 1.06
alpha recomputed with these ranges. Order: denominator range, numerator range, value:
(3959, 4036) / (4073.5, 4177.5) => 1.05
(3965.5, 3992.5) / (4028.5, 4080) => 0.93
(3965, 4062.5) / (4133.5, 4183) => 1.01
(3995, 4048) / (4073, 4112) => 1.11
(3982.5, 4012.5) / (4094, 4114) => 1.09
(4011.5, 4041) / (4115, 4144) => 1.12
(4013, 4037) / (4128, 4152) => 1.05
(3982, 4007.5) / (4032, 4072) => 0.96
